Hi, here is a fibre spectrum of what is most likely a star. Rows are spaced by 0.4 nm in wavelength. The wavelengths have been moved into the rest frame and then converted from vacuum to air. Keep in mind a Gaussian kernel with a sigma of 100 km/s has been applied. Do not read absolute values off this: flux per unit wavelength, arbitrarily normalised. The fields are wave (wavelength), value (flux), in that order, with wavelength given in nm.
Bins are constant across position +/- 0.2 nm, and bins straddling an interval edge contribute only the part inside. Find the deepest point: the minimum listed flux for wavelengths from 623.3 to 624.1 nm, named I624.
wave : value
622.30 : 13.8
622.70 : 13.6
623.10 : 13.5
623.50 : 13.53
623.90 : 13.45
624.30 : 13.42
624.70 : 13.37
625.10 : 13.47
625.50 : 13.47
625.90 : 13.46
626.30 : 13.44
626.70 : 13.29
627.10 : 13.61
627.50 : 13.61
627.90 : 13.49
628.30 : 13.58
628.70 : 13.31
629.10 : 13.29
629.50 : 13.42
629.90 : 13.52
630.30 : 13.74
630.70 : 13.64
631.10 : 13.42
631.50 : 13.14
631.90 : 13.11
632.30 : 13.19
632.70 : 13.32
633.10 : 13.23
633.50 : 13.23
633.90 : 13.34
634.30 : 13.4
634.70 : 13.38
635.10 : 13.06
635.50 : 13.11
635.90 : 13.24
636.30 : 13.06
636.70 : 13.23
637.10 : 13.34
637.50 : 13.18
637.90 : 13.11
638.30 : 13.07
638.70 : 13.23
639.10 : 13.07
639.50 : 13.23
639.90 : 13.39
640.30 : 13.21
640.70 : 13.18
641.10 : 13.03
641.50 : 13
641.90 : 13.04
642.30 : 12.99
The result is 13.45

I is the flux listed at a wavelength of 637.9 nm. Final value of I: 13.11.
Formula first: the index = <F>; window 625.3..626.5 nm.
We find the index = 13.5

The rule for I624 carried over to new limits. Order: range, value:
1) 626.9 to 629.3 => 13.29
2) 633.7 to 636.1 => 13.06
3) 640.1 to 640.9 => 13.18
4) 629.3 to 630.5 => 13.42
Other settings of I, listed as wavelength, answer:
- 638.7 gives 13.23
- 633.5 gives 13.23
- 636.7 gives 13.23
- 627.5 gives 13.61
